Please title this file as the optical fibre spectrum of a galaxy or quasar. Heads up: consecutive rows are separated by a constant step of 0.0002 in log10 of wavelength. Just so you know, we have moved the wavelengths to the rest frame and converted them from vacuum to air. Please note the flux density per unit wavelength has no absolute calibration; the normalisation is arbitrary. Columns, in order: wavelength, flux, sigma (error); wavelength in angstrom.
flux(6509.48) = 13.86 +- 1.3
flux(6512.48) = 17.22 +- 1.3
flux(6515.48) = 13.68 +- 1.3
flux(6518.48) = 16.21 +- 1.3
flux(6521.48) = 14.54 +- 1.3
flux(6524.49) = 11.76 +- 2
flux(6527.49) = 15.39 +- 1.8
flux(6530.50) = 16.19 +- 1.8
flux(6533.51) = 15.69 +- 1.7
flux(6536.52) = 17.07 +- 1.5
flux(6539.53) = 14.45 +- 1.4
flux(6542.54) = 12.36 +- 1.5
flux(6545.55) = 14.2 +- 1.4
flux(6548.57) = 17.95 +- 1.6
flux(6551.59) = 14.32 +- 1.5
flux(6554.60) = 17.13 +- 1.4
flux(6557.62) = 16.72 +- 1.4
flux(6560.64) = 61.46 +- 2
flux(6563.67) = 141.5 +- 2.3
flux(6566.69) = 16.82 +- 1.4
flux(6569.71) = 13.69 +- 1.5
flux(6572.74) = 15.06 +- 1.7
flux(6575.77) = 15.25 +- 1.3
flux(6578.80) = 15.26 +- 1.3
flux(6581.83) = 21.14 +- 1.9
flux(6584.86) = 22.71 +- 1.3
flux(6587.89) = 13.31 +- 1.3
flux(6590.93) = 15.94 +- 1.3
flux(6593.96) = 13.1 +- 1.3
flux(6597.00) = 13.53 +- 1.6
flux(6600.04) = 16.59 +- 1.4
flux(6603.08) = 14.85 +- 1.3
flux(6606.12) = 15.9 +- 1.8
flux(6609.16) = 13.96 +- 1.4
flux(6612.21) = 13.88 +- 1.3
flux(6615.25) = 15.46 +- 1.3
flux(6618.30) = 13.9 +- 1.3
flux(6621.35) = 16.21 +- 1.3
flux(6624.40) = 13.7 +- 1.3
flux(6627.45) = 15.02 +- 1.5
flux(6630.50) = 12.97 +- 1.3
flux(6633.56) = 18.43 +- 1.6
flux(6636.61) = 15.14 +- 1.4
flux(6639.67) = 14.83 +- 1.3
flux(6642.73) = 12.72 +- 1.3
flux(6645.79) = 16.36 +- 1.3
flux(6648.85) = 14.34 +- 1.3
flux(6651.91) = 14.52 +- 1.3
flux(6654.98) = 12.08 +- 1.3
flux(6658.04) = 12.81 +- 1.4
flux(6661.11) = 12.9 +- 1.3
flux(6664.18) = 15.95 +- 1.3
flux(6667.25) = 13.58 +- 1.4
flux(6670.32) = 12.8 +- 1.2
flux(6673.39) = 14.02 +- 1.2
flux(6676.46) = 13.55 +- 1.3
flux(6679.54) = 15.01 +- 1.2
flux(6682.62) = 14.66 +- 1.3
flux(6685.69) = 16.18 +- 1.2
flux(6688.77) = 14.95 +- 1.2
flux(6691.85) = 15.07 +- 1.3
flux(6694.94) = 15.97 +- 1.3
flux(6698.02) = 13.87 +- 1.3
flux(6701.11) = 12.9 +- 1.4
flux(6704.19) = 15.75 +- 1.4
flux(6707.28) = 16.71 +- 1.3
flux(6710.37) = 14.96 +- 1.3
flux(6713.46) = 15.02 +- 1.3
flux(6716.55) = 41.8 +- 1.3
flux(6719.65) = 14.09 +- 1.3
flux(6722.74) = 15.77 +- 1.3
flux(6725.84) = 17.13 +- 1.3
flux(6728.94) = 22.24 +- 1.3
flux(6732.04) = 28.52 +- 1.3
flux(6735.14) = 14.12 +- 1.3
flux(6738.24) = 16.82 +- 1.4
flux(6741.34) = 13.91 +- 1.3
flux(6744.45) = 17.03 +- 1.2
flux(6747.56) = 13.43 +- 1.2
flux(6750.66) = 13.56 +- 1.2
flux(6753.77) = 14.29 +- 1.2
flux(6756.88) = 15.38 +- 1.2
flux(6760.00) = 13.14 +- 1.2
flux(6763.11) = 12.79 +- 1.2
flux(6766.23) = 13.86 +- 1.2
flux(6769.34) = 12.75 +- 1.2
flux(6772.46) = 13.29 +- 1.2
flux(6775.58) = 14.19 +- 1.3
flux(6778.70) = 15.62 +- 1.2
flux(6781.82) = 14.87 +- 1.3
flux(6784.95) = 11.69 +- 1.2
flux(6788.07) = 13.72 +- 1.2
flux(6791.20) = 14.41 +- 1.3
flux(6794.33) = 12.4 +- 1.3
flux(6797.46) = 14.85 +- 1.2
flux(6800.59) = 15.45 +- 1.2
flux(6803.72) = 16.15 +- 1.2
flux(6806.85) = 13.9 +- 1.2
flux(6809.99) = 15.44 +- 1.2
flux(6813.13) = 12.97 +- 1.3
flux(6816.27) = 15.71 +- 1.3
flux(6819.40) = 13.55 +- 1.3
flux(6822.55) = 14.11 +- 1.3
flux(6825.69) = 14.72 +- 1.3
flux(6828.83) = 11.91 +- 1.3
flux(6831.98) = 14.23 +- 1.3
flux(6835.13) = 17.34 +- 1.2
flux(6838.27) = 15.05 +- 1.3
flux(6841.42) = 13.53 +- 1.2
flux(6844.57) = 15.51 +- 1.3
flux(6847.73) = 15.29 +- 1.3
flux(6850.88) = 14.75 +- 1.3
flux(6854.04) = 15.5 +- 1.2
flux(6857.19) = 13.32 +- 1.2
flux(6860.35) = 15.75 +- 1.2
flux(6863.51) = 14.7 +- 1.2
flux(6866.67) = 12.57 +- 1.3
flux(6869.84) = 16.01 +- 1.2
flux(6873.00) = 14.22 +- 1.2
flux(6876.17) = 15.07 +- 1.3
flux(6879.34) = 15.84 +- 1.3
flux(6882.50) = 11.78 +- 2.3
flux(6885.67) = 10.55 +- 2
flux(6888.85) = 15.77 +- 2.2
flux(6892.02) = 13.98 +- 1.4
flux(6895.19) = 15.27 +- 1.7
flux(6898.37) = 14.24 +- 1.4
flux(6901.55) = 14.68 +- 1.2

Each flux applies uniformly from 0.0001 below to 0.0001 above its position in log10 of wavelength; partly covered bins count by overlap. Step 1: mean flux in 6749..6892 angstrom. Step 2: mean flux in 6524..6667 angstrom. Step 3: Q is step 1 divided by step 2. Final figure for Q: 0.8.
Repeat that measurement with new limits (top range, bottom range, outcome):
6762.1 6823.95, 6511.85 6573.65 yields 0.60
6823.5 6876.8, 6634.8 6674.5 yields 1.04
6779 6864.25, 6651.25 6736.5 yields 0.89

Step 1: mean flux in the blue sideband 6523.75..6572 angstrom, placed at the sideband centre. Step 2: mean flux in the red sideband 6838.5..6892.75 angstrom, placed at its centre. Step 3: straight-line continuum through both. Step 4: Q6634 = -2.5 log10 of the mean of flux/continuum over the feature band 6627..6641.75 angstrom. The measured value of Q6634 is 0.45 mag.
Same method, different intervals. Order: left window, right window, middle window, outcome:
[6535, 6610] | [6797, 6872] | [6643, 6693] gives 0.35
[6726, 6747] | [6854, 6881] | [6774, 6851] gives 0.13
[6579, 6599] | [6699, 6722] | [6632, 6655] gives 0.16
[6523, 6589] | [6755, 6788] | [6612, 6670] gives 0.34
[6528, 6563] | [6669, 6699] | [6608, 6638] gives 0.21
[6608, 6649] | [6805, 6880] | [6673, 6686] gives 0.01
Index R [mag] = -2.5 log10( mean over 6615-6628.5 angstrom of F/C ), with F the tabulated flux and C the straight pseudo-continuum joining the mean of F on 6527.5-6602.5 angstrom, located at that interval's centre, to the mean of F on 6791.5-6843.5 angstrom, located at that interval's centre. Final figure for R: 0.374 mag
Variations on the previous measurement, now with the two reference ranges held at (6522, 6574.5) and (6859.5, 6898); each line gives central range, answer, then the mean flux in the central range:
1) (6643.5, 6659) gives 0.48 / 14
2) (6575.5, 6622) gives 0.44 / 15.7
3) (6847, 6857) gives 0.02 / 14.9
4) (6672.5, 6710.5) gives 0.34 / 14.9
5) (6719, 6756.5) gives 0.13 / 16.8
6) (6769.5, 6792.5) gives 0.25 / 13.9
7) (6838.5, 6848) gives 0.05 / 14.7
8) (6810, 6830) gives 0.16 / 14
